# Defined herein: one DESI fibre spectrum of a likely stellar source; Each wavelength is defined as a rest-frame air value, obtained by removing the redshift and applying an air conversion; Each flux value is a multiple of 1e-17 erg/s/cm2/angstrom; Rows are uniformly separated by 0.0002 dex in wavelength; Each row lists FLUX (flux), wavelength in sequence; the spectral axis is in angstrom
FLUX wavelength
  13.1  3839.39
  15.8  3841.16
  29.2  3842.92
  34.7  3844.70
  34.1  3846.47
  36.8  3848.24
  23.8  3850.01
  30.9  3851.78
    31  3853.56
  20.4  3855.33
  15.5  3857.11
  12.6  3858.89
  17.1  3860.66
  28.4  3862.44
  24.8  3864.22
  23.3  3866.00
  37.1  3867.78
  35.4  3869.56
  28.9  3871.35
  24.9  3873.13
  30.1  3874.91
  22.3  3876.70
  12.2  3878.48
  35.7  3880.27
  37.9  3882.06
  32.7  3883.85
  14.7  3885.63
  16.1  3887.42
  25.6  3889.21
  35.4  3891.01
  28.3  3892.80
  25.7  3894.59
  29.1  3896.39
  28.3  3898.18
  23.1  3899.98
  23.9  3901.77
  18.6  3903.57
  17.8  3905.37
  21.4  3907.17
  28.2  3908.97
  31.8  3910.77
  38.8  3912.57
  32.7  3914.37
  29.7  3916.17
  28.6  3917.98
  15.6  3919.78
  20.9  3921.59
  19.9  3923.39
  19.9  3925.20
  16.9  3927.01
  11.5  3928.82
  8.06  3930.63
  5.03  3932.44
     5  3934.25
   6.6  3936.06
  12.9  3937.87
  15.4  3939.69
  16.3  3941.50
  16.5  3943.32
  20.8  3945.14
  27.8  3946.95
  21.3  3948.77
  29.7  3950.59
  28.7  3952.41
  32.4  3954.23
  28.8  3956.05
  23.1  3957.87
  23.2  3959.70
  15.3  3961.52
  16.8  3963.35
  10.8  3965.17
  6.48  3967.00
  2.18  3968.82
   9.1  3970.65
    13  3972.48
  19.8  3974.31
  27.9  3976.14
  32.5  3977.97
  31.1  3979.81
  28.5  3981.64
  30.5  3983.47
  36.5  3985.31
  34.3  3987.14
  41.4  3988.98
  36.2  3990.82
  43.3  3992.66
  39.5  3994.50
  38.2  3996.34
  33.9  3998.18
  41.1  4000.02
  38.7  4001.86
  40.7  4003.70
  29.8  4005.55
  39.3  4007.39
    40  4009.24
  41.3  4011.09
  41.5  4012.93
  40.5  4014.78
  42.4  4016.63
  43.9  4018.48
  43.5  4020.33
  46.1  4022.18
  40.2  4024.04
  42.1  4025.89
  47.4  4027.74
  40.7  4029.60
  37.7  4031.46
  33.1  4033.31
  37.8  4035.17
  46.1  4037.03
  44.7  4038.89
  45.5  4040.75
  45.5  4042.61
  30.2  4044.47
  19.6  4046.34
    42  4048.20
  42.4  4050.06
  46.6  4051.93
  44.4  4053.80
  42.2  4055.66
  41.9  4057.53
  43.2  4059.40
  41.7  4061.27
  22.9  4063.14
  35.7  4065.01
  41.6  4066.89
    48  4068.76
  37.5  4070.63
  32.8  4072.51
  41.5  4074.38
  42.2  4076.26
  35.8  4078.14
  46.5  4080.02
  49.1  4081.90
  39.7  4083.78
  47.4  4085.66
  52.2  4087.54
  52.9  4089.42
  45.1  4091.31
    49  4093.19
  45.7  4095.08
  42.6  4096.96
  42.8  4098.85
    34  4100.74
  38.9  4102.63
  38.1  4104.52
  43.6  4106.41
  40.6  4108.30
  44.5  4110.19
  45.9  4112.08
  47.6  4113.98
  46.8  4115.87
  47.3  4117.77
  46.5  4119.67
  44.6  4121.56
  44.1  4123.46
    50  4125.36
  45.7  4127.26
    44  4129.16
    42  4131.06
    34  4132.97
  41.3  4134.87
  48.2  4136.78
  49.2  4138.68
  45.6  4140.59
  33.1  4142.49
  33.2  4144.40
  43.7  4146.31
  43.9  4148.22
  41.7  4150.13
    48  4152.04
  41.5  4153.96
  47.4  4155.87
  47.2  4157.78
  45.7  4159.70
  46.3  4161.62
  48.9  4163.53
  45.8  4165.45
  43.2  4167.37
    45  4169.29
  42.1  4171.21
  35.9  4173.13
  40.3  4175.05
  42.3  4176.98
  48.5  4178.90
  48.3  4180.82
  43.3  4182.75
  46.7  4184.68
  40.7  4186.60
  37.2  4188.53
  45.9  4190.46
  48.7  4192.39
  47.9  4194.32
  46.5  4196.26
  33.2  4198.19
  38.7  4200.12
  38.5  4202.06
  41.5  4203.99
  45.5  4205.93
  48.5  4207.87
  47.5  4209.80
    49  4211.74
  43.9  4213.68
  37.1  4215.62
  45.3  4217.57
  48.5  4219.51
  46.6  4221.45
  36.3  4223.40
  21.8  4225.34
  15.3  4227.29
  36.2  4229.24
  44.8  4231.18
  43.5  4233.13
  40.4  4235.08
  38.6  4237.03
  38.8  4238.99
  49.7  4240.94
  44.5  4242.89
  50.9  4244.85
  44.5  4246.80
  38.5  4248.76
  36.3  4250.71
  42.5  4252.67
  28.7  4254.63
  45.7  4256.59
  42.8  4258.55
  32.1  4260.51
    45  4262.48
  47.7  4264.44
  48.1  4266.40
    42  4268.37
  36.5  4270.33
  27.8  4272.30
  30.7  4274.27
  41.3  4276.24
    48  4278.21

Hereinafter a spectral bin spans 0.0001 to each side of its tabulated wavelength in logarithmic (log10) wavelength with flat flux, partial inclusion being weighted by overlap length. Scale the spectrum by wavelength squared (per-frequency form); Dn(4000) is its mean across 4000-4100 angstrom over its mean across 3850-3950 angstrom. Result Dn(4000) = 1.95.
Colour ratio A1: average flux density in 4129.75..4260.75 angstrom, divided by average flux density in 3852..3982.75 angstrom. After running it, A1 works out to 1.89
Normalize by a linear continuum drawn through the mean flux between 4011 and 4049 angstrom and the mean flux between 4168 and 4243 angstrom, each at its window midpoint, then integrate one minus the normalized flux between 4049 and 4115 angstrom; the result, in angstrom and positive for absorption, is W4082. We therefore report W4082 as -2.5 angstrom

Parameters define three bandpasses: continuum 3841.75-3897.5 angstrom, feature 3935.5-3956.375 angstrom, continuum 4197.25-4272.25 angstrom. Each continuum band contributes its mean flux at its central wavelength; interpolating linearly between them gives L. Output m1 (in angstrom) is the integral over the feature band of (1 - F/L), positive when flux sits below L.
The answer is 5.9 angstrom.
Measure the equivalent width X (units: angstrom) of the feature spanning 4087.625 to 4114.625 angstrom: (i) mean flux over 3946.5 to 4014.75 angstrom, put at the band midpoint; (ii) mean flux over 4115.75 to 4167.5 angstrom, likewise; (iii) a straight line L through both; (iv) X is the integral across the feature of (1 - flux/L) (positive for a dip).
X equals -2.3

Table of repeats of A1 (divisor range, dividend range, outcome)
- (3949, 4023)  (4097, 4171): 1.41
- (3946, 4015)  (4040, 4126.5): 1.45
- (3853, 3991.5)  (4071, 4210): 1.89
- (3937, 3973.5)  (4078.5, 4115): 2.40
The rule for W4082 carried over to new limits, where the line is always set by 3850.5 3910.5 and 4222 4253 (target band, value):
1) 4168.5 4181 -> -2.1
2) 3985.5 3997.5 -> -3.6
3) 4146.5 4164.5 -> -4.9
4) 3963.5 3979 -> 7.2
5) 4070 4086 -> -4.0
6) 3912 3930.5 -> 3.0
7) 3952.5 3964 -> 1.8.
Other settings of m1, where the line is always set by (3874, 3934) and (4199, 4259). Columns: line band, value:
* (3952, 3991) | 5.09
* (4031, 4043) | -4.19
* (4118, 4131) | -3.78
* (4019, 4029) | -4.58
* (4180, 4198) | -2.63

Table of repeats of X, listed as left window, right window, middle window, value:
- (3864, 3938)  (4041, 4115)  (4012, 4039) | -4.1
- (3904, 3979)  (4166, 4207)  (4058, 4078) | -4.4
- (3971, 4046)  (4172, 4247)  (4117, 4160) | -3.6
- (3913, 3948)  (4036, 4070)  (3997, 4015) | -4.0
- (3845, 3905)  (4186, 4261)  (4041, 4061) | -3.7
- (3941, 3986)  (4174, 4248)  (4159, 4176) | -2.2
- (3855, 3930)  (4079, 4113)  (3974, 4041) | -4.7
